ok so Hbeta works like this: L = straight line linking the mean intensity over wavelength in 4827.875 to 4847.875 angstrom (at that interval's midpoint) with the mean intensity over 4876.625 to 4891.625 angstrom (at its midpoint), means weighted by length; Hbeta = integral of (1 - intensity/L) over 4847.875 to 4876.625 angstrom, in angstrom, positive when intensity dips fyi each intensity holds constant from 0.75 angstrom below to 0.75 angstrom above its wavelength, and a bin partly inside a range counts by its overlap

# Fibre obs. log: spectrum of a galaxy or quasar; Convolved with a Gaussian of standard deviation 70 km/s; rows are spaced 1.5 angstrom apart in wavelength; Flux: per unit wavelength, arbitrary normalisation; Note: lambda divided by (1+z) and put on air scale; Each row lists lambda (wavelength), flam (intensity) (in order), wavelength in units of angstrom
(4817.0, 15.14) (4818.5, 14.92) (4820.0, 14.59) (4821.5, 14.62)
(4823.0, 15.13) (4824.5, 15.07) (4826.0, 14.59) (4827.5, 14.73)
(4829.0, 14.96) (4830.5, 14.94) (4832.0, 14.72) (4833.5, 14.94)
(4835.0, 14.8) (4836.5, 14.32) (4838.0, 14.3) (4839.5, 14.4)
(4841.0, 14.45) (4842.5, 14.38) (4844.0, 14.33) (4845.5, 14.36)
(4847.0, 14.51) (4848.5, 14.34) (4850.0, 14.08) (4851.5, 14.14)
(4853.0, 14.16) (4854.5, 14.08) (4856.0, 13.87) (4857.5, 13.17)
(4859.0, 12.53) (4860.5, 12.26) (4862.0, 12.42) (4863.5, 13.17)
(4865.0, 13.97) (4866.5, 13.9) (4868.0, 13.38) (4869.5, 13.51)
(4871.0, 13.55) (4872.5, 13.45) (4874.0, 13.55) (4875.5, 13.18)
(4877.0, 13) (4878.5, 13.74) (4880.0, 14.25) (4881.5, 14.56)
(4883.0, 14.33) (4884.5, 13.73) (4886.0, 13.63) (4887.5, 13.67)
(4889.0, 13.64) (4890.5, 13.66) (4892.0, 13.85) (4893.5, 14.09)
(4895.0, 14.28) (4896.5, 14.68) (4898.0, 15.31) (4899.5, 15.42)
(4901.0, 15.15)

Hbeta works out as 1.4 angstrom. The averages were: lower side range 14.6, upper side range 13.8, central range 13.5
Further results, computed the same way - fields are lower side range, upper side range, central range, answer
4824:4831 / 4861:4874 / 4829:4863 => 0.3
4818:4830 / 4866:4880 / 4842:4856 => -0.1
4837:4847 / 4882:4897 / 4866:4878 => 0.6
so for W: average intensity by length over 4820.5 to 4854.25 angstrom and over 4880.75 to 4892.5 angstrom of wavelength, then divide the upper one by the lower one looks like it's 0.95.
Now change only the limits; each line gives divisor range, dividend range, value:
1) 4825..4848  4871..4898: 0.95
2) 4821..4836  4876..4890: 0.93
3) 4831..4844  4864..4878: 0.93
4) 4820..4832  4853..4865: 0.89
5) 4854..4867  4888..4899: 1.08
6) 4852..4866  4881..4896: 1.05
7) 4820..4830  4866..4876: 0.91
